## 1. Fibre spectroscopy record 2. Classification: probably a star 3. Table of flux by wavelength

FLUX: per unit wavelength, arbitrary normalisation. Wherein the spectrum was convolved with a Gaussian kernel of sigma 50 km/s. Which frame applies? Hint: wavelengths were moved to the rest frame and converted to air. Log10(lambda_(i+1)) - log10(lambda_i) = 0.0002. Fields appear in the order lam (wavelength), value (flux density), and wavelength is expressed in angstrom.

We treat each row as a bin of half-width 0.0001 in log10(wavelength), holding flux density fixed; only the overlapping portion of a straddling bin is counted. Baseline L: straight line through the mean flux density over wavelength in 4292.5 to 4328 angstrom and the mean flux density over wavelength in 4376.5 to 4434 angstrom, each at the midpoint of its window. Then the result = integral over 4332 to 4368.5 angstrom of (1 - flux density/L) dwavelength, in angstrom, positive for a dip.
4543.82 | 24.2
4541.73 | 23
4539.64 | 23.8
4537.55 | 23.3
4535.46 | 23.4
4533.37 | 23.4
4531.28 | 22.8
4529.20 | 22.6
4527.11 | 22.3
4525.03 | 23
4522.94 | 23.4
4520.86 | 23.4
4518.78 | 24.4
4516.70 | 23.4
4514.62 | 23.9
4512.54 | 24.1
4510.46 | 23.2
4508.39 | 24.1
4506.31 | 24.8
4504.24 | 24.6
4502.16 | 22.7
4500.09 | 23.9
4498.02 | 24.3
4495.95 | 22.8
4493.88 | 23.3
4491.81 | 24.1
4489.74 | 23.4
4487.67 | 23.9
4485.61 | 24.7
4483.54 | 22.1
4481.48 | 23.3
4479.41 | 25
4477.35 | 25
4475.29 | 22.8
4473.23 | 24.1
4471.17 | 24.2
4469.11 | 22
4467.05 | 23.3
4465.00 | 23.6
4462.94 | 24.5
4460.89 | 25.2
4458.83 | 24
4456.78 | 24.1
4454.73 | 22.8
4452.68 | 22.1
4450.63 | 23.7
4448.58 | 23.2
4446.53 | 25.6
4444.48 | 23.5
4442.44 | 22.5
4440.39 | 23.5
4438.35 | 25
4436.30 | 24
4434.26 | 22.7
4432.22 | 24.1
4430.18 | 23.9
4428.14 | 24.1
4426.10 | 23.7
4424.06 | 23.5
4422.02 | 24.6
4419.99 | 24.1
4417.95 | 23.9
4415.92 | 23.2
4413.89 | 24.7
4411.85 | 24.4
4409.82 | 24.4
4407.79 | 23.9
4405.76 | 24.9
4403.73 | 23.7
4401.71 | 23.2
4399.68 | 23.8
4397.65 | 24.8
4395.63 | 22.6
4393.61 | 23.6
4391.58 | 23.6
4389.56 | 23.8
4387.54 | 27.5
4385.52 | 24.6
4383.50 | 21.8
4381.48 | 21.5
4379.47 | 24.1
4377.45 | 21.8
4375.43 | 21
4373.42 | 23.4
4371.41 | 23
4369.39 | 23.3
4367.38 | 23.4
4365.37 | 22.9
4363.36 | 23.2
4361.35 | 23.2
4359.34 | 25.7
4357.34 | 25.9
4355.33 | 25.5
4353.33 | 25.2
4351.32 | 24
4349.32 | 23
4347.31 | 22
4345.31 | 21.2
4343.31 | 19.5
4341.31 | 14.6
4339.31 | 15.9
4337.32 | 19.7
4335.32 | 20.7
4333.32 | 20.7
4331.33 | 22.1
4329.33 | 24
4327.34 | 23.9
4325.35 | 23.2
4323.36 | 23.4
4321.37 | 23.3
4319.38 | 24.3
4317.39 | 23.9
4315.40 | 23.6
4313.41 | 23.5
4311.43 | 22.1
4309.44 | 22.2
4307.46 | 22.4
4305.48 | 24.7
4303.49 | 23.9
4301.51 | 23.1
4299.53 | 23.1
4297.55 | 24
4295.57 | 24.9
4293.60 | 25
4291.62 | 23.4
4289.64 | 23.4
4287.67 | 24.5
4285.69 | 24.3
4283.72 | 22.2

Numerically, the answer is 2.57 angstrom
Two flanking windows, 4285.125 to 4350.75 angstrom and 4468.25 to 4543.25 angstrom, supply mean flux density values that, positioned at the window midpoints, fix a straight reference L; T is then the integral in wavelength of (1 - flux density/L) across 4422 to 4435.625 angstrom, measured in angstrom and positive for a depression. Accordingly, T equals -0.4 angstrom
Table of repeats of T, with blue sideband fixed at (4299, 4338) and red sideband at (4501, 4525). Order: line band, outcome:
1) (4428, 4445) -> -0.18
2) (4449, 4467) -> -0.13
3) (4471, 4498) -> -0.11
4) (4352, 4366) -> -0.88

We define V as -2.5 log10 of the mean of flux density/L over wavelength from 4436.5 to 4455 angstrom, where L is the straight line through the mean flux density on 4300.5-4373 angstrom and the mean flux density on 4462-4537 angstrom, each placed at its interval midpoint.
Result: -0.01 mag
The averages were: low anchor 22.7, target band 23.6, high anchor 23.6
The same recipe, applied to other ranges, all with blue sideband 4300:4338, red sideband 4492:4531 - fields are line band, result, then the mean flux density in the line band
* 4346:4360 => -0.06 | 24.4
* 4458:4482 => -0.02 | 23.9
